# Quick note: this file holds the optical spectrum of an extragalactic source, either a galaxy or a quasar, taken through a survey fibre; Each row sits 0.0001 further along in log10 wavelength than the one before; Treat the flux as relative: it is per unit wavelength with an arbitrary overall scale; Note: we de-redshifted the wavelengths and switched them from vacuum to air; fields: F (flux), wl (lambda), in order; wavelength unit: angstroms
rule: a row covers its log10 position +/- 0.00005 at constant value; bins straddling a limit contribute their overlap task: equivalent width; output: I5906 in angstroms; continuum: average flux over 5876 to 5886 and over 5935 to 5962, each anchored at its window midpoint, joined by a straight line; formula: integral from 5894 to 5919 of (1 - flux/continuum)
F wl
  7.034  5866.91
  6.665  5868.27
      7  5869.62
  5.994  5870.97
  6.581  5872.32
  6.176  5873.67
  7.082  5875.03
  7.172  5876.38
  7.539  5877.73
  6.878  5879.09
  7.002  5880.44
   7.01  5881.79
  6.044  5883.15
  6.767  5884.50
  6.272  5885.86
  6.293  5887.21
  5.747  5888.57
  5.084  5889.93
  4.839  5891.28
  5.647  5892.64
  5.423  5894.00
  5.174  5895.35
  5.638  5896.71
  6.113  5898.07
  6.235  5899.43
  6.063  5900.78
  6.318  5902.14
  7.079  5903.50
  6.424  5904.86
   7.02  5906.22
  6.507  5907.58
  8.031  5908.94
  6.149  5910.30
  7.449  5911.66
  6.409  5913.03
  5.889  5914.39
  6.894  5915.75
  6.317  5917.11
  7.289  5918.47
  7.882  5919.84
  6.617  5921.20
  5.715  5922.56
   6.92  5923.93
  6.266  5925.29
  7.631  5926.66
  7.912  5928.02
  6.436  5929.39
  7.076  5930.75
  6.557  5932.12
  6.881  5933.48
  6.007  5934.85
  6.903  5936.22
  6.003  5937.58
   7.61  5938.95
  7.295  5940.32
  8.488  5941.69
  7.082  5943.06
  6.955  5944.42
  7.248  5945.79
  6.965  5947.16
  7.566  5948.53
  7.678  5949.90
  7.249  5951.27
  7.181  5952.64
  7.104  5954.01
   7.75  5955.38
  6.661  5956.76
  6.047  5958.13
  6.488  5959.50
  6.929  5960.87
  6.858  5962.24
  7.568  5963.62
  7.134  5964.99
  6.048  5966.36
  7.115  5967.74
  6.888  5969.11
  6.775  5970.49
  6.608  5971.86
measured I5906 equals 1.7 angstroms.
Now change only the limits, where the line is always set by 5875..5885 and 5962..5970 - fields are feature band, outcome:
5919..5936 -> 0.2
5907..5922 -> 0.2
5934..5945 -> -0.2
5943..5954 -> -0.5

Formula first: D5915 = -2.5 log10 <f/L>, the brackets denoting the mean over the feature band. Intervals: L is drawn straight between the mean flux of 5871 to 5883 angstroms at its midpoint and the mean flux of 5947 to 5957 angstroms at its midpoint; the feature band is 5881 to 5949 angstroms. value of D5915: 0.08 mag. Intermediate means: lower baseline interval 6.84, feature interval 6.6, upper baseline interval 7.31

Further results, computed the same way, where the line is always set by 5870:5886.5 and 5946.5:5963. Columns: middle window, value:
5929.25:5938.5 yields 0.06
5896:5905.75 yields 0.09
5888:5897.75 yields 0.25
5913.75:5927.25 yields 0.03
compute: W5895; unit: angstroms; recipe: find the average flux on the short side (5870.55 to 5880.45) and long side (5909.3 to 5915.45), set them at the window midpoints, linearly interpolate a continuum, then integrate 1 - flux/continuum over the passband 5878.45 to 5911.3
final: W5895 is 2.1 angstroms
